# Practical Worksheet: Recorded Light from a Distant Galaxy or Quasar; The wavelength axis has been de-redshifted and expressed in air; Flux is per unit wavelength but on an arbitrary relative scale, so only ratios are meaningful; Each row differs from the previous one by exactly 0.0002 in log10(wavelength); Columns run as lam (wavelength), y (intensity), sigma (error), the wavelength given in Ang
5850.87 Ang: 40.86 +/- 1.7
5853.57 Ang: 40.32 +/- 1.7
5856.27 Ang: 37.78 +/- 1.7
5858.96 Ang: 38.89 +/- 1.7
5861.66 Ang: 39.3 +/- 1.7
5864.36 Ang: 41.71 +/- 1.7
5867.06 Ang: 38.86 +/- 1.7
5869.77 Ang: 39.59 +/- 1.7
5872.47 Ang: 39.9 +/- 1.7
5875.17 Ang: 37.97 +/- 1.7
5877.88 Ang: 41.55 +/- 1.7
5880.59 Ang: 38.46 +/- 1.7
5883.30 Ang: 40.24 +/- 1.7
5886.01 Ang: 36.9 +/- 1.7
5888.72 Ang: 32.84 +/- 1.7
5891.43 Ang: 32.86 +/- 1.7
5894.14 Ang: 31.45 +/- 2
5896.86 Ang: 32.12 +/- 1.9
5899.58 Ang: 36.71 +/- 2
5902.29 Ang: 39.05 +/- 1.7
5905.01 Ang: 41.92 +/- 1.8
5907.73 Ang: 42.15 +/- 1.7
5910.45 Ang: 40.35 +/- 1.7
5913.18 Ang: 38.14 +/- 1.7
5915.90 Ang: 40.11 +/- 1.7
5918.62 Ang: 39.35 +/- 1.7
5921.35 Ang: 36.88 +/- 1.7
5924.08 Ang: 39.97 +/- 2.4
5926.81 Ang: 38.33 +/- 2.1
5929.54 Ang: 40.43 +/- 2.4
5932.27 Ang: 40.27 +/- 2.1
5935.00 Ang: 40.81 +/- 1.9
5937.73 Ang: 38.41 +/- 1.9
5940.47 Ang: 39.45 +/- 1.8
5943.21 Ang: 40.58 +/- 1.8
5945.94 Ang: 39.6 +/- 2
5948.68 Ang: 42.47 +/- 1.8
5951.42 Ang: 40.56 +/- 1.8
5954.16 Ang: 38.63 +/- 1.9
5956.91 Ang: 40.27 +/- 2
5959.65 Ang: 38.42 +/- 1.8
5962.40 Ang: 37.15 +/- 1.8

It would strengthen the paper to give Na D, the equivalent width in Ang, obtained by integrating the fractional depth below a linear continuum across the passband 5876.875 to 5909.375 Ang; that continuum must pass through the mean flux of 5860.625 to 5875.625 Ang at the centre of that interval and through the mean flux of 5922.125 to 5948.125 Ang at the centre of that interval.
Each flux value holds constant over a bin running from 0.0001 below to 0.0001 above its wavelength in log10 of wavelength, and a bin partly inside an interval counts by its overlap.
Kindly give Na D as 2.1 Ang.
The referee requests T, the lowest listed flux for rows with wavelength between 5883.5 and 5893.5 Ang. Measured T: 32.84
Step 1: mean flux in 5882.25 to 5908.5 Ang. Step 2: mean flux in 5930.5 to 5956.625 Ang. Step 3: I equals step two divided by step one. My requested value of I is 1.10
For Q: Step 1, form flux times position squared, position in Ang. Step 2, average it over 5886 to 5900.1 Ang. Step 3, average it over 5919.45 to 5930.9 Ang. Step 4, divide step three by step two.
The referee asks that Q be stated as 1.18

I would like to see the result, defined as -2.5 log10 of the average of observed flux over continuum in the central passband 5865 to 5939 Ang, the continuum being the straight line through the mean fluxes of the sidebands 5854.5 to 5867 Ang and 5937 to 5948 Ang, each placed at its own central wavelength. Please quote 0.03 mag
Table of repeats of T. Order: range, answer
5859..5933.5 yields 31.45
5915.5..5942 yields 36.88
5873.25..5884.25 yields 37.97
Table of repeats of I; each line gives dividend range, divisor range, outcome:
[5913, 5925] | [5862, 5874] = 0.97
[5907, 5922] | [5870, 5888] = 1.01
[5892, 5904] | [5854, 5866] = 0.88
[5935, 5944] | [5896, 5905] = 1.07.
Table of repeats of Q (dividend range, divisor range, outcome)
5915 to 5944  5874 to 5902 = 1.11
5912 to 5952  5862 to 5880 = 1.02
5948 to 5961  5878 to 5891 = 1.10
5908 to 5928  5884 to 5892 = 1.14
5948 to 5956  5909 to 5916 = 1.04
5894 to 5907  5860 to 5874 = 0.94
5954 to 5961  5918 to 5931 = 1.02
